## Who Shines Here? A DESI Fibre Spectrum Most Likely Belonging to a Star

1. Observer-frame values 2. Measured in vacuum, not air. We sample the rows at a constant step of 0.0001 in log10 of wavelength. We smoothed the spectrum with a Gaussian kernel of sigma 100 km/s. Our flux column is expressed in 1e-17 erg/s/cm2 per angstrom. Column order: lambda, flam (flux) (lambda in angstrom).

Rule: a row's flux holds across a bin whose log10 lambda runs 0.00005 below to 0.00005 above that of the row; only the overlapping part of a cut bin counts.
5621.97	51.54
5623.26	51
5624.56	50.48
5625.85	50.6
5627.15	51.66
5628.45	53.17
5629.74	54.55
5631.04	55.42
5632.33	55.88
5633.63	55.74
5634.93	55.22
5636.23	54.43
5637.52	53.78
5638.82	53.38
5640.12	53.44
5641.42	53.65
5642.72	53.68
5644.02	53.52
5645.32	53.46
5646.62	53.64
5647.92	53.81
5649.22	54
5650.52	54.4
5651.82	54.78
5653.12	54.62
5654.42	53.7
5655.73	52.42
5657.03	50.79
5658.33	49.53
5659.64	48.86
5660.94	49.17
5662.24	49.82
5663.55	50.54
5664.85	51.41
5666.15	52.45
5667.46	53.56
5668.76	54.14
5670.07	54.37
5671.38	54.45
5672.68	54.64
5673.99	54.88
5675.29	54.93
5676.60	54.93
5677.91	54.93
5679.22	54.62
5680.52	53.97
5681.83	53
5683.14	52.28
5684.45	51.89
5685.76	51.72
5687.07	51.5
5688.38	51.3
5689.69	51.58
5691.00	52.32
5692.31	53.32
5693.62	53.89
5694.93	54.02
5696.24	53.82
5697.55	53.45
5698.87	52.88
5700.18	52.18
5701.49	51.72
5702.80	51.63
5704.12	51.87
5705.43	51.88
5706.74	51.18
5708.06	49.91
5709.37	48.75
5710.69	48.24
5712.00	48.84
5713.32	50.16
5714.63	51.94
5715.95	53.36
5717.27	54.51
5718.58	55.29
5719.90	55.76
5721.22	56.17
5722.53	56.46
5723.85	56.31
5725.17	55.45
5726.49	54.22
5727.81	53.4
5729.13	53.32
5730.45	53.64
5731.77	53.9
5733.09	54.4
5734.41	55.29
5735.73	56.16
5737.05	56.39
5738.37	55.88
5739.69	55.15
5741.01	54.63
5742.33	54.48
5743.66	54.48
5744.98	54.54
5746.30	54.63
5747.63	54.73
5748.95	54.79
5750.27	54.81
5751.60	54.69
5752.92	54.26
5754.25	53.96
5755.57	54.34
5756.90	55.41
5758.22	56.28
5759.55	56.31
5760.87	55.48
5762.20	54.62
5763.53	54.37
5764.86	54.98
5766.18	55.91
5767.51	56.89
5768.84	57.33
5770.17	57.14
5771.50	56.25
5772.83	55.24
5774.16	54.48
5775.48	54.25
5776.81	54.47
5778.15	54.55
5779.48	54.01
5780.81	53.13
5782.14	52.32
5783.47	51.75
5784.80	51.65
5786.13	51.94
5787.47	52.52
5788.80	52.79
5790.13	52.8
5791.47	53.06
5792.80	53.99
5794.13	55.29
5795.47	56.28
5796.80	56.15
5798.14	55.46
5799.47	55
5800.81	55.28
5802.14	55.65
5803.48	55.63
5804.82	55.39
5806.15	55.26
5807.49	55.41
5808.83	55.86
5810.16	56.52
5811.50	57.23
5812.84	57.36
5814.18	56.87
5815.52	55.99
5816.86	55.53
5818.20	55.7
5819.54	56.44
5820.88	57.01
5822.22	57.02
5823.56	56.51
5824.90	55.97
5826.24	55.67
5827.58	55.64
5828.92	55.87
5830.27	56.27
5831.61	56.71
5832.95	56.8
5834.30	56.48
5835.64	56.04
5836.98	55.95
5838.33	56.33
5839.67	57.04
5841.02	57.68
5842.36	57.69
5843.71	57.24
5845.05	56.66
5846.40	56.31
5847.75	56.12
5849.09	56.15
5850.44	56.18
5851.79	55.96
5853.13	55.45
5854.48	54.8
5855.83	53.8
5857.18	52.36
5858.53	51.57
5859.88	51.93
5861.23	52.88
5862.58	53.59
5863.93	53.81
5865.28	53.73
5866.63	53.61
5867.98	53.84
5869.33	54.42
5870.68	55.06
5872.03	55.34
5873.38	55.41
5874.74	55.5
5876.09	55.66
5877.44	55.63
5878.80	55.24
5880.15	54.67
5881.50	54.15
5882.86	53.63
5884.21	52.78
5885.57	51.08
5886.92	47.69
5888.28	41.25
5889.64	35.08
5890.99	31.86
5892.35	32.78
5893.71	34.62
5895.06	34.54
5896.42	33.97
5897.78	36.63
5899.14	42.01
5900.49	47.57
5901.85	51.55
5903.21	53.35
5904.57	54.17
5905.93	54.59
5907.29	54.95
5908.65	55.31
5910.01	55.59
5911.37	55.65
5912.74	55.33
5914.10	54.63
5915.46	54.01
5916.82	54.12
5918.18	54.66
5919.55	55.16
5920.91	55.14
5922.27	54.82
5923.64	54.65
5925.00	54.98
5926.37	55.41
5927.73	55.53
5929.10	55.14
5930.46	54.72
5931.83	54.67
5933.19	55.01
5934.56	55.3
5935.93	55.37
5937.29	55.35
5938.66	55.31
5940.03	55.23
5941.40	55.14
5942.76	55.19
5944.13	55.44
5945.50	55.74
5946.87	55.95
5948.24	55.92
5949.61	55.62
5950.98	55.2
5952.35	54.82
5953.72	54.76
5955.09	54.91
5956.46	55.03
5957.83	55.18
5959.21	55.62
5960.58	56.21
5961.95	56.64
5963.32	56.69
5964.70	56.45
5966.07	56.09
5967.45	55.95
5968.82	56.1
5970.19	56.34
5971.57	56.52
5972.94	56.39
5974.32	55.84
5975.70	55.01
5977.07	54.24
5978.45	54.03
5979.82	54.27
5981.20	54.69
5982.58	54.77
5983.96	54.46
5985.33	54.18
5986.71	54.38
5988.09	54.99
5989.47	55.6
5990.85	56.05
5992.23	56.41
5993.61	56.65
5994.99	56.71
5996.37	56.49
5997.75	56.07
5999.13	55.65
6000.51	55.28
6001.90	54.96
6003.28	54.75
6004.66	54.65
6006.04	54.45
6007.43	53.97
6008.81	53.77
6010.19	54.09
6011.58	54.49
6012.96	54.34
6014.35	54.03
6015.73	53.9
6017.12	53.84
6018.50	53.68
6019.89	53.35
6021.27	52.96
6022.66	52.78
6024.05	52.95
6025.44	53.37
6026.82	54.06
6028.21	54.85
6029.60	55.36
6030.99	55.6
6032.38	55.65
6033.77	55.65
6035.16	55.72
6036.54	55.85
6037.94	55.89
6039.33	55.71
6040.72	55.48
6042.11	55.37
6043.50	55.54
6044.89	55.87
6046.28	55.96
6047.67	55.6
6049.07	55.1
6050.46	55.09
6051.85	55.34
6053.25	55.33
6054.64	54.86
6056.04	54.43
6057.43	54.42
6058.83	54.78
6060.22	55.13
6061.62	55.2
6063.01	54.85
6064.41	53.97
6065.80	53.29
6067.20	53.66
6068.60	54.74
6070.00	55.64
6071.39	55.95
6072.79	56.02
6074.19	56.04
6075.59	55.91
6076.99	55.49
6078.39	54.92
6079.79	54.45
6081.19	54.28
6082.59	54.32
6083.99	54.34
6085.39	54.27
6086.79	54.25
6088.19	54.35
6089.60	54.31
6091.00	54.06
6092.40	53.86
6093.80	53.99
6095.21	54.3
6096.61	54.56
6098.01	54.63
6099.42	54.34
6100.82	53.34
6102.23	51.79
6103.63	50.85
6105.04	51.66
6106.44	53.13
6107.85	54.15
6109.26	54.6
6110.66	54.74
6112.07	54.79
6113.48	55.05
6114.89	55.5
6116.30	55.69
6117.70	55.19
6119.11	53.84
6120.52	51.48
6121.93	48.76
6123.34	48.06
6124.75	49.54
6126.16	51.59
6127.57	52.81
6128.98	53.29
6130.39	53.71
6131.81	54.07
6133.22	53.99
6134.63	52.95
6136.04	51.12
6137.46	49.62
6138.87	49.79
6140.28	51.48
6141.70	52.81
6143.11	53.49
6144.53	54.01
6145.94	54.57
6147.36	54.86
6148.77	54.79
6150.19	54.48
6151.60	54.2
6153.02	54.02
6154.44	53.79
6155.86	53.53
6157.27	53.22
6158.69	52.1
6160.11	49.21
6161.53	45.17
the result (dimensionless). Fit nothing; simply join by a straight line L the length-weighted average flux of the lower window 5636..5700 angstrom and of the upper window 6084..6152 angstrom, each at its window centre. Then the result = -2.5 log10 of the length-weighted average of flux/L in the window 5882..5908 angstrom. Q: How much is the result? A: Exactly 0.19 mag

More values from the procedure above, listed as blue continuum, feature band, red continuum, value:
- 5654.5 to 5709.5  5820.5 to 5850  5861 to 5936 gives -0.10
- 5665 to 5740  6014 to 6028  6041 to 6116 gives 0.02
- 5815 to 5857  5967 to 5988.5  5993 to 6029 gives -0.01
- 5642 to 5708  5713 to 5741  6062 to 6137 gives -0.04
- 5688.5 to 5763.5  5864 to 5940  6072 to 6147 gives 0.05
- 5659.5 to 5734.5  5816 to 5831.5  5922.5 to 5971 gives -0.04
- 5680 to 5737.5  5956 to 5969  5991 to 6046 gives -0.03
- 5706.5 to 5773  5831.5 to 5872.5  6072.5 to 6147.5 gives -0.02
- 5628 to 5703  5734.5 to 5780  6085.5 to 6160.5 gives -0.04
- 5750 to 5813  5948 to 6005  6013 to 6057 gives -0.01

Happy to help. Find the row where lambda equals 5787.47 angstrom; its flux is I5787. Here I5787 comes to 52.52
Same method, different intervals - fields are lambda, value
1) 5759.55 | 56.31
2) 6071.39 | 55.95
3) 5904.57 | 54.17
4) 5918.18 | 54.66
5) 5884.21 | 52.78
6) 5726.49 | 54.22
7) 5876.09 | 55.66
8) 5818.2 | 55.7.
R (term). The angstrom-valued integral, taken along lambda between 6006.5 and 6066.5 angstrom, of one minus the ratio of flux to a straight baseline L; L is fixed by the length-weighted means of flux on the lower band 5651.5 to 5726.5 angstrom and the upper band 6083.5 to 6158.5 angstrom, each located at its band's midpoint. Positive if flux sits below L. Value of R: -1.7 angstrom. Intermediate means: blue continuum 52.7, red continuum 53.3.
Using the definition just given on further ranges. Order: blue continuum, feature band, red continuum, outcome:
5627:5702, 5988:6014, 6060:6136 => -0.7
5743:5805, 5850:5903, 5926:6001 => 5.4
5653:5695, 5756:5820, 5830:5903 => -3.8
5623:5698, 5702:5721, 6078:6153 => 0.5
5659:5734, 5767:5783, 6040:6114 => -0.5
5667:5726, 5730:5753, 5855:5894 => -1.1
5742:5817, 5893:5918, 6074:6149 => 2.4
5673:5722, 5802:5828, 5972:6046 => -1.3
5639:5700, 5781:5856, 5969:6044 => -2.4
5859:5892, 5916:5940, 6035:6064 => -1.1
